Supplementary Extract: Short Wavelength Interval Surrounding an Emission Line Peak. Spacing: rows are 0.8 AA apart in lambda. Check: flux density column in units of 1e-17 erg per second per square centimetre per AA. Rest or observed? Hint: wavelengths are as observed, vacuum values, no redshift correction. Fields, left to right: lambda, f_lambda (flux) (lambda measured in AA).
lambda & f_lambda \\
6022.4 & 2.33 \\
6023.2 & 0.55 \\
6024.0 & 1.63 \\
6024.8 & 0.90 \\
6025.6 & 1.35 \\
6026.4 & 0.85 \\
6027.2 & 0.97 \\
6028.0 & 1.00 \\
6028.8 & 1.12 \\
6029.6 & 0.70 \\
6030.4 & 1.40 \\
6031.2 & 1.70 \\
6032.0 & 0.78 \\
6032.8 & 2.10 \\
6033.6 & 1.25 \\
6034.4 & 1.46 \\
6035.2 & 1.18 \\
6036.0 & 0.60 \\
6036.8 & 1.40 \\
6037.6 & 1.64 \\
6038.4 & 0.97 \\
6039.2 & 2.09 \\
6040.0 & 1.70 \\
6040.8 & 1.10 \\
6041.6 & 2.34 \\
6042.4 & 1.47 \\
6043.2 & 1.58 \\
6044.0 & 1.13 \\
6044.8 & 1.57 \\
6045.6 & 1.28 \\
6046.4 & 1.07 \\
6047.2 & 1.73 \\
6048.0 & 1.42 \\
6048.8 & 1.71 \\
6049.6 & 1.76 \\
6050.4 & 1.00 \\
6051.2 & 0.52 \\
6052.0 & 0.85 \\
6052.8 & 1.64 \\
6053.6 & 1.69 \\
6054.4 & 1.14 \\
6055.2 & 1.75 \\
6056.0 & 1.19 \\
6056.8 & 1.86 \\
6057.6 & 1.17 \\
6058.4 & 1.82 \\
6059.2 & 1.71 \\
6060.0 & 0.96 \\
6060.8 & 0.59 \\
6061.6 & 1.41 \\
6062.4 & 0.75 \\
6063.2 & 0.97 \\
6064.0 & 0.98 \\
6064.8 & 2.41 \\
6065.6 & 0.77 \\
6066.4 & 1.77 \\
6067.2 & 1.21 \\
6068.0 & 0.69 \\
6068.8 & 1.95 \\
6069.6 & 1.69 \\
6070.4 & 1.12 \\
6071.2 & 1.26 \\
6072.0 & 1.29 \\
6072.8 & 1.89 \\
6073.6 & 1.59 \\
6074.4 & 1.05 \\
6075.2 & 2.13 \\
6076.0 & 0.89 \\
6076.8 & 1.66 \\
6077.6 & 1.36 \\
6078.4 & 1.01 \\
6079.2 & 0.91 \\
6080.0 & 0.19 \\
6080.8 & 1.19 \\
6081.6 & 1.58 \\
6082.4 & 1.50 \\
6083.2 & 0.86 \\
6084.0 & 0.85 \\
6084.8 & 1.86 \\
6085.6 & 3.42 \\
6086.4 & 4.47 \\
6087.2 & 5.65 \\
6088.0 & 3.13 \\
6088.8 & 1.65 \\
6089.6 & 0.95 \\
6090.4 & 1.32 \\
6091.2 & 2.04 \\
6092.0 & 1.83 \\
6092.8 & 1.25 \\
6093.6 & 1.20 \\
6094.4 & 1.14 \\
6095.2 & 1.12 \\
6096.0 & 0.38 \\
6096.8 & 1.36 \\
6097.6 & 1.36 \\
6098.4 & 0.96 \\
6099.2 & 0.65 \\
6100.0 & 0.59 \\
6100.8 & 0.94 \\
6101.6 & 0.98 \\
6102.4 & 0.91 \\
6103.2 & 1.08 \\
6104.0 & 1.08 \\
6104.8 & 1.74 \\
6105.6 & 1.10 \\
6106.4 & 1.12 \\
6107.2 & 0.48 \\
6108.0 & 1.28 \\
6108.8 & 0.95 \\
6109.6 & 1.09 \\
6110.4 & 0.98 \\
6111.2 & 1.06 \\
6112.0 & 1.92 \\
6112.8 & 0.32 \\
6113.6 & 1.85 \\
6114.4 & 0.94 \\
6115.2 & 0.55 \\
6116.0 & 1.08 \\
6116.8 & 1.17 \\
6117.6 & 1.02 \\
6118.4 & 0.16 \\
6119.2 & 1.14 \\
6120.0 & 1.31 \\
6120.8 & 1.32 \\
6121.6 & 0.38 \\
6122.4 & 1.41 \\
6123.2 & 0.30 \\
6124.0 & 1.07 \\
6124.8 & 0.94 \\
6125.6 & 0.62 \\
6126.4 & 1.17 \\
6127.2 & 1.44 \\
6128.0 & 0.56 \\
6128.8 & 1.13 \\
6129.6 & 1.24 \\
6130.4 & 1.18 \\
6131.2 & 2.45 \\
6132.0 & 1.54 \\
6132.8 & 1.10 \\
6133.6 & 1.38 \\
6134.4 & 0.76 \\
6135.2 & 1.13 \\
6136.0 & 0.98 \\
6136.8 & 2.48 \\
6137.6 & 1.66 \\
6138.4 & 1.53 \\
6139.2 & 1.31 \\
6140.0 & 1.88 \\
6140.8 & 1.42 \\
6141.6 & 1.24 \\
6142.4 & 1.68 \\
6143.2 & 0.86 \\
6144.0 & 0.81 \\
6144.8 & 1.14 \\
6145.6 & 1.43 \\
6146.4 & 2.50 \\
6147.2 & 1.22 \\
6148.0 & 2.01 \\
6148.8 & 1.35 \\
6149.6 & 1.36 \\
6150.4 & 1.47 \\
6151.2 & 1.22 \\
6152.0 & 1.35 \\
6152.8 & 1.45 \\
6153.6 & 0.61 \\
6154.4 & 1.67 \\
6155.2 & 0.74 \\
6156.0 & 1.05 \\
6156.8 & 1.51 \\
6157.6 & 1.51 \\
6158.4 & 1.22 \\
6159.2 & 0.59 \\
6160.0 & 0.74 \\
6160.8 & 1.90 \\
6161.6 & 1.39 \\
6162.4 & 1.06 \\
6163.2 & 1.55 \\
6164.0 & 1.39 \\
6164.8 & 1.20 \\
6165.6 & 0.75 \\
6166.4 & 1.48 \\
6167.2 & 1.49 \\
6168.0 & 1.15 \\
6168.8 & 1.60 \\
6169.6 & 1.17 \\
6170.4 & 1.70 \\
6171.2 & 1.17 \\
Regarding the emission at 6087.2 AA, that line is H-beta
